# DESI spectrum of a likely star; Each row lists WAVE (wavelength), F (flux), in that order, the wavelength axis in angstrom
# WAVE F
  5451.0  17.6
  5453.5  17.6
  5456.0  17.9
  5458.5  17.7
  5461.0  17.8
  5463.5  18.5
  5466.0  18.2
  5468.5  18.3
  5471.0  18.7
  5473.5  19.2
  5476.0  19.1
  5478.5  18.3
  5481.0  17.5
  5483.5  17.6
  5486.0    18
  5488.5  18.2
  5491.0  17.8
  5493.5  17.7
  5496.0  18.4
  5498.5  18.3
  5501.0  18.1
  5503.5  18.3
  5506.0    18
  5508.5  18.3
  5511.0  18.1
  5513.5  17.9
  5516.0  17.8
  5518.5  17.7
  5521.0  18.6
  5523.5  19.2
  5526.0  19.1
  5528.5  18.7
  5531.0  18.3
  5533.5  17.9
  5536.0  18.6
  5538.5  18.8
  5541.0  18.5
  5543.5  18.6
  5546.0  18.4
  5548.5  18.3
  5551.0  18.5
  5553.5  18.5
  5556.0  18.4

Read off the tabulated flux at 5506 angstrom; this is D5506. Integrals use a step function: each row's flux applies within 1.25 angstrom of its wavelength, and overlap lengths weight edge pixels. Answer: 18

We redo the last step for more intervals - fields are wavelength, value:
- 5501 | 18.1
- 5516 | 17.8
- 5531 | 18.3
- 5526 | 19.1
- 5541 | 18.5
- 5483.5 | 17.6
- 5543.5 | 18.6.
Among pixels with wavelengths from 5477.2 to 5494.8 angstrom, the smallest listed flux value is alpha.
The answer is 17.5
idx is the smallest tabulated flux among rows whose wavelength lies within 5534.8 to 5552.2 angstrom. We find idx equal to 18.3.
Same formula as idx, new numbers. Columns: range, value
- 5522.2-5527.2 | 19.1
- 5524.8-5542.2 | 17.9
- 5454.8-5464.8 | 17.7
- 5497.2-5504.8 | 18.1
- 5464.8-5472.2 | 18.2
